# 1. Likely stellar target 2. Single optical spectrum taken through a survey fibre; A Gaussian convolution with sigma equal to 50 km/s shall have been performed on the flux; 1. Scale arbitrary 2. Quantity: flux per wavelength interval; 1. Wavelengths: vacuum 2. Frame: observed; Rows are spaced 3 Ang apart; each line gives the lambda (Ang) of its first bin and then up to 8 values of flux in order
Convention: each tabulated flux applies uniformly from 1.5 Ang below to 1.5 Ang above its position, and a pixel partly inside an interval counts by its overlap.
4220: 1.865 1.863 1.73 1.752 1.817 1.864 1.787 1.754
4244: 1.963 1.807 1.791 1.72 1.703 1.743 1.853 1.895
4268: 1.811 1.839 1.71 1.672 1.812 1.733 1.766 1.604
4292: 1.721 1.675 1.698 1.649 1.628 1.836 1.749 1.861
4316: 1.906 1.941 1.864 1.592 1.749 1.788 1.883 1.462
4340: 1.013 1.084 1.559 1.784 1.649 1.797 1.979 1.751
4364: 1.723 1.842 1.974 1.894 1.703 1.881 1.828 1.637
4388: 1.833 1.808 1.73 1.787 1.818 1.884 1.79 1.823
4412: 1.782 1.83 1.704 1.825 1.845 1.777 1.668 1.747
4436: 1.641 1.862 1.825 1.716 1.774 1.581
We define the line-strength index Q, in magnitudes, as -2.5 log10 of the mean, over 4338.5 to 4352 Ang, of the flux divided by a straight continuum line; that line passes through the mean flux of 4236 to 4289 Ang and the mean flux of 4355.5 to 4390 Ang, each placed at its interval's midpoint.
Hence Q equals 0.29 mag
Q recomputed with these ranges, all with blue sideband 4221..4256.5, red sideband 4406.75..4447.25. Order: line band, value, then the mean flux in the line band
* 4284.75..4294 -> 0.06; 1.69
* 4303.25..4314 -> 0.01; 1.77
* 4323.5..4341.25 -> 0.13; 1.59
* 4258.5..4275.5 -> -0.01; 1.81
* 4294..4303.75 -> 0.08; 1.67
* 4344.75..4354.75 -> 0.06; 1.68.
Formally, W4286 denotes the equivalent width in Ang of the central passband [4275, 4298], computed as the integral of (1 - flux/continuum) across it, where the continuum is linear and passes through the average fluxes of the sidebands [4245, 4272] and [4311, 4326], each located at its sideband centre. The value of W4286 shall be 1.3 Ang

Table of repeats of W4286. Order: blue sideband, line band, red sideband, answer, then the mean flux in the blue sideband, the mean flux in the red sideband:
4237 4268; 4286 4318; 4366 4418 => 1.2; 1.8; 1.81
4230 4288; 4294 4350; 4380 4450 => 3.7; 1.79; 1.78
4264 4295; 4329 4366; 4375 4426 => 3.1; 1.75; 1.8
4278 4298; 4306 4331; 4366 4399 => -0.9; 1.72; 1.81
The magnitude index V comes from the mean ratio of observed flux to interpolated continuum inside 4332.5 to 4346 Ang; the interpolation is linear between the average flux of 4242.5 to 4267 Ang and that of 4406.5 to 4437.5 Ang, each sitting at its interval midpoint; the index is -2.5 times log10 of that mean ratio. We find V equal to 0.28 mag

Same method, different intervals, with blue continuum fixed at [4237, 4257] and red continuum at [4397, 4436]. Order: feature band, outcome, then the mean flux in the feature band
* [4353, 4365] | -0.013 mag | 1.81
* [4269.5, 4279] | 0.028 mag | 1.74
